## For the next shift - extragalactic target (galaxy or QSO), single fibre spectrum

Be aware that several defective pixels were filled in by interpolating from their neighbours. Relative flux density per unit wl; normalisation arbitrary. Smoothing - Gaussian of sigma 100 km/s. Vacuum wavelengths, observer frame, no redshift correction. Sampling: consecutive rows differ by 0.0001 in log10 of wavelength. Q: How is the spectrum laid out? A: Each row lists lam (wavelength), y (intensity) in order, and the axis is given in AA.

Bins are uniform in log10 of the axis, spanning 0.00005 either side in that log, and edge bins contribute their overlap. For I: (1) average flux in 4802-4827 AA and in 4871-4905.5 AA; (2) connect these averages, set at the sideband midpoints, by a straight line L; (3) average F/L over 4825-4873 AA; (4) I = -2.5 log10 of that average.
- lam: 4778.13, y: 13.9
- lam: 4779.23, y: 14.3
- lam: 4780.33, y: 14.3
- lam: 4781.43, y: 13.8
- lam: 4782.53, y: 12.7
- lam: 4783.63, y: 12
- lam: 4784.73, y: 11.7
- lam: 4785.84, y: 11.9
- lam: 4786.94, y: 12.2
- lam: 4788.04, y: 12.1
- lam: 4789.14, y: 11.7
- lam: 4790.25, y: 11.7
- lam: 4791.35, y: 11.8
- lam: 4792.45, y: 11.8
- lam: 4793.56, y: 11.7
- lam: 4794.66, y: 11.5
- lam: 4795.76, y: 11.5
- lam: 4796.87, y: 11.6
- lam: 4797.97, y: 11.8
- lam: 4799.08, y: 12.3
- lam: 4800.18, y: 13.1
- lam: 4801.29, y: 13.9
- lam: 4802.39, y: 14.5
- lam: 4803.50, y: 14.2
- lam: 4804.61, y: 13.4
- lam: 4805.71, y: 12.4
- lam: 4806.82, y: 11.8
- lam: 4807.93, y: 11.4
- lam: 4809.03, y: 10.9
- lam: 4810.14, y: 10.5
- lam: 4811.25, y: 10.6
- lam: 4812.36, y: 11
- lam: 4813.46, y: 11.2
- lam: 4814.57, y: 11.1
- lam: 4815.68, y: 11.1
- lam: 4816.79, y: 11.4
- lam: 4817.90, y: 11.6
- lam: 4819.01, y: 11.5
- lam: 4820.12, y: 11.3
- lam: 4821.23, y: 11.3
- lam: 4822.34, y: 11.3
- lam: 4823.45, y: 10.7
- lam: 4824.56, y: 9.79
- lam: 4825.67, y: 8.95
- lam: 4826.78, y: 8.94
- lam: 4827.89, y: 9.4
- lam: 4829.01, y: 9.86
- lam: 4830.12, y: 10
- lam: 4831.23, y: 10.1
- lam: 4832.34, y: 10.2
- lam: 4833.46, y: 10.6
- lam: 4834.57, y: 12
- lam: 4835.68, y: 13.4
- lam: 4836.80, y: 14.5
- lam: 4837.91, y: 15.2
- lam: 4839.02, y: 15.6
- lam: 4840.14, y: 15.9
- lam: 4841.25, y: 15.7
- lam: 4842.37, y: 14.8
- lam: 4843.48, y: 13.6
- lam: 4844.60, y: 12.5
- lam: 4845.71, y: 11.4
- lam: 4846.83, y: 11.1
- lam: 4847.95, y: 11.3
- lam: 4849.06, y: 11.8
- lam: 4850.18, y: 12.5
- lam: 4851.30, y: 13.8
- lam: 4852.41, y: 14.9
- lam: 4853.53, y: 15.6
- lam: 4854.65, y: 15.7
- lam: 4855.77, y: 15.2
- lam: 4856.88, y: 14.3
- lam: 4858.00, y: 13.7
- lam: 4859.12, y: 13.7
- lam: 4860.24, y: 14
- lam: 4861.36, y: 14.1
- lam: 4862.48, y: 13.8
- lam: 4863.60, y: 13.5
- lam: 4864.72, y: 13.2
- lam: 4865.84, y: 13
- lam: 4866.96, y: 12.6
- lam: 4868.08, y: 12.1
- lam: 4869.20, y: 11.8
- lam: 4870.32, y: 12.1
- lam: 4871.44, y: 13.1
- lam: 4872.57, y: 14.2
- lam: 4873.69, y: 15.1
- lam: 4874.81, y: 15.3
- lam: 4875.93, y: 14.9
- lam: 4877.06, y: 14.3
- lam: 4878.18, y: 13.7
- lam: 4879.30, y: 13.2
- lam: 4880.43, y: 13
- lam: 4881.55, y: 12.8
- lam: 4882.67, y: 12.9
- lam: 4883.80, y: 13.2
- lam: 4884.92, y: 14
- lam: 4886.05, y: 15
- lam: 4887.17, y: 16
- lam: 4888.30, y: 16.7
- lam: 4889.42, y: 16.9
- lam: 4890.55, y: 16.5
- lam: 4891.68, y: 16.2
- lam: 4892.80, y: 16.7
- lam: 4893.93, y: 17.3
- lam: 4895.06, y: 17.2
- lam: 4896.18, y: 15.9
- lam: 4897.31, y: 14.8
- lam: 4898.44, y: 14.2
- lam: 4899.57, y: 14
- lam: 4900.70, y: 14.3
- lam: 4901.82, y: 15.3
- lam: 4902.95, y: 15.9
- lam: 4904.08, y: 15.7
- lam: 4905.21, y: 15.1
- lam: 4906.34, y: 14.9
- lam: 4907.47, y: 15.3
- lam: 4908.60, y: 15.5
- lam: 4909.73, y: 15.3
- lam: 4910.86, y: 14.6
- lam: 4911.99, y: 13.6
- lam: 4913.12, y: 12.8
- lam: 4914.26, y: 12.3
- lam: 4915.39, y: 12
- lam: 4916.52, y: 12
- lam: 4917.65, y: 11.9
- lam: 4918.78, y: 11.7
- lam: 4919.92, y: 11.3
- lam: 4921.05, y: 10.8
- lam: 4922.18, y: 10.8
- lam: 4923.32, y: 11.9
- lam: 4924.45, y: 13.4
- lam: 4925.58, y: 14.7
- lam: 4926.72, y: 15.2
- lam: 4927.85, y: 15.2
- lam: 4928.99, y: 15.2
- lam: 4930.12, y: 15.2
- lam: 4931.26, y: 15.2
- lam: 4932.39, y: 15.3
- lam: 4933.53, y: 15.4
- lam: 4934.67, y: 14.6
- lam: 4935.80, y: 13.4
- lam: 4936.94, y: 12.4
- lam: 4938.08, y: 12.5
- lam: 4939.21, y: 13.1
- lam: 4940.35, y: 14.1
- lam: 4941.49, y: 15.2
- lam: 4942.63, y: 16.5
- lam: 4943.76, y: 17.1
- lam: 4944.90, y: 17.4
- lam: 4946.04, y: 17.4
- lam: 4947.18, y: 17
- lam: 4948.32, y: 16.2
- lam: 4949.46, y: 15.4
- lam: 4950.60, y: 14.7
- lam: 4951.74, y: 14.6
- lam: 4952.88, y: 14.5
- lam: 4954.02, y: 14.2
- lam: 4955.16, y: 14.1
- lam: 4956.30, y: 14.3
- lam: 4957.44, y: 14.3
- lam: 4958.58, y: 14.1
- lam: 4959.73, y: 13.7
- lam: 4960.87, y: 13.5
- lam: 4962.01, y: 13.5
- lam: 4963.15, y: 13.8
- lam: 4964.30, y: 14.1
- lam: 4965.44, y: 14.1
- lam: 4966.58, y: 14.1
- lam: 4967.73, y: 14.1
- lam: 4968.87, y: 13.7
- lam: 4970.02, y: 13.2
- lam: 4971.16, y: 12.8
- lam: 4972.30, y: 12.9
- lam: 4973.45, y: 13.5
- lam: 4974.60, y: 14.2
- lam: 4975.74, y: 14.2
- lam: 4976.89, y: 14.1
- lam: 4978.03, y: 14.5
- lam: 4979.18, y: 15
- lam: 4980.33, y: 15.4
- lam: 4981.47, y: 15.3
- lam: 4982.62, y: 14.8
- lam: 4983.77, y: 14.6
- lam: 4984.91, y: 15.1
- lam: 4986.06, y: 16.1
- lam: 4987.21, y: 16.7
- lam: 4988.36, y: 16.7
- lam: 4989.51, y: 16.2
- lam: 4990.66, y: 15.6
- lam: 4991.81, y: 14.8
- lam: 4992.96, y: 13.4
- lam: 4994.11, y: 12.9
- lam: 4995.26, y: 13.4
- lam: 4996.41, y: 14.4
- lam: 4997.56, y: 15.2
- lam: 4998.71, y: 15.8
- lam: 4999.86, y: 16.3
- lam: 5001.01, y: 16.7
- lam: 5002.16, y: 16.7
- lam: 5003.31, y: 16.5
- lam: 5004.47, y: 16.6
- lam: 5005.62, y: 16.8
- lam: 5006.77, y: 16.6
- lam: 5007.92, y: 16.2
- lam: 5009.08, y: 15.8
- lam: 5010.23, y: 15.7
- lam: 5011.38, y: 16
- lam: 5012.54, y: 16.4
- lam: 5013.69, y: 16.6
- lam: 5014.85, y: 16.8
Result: 0.015 mag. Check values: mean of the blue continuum 11.4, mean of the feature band 12.9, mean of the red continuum 15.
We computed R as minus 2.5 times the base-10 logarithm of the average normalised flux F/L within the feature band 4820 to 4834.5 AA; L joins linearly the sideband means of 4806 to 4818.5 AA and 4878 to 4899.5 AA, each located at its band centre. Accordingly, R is 0.17 mag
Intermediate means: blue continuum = 11.2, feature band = 10.2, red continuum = 15.1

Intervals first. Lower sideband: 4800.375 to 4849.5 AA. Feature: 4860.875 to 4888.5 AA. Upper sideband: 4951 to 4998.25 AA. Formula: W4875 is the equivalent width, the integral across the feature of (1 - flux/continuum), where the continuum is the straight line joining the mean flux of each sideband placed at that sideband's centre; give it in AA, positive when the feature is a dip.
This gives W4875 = -2.1 AA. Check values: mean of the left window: 11.9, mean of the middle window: 13.7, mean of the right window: 14.4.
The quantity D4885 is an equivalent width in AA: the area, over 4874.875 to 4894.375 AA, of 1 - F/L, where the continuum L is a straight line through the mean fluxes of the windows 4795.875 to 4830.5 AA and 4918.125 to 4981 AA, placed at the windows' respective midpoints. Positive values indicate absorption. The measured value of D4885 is -3.0 AA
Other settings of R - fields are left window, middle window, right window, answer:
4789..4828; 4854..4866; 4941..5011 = -0.118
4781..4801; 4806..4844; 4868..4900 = 0.117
